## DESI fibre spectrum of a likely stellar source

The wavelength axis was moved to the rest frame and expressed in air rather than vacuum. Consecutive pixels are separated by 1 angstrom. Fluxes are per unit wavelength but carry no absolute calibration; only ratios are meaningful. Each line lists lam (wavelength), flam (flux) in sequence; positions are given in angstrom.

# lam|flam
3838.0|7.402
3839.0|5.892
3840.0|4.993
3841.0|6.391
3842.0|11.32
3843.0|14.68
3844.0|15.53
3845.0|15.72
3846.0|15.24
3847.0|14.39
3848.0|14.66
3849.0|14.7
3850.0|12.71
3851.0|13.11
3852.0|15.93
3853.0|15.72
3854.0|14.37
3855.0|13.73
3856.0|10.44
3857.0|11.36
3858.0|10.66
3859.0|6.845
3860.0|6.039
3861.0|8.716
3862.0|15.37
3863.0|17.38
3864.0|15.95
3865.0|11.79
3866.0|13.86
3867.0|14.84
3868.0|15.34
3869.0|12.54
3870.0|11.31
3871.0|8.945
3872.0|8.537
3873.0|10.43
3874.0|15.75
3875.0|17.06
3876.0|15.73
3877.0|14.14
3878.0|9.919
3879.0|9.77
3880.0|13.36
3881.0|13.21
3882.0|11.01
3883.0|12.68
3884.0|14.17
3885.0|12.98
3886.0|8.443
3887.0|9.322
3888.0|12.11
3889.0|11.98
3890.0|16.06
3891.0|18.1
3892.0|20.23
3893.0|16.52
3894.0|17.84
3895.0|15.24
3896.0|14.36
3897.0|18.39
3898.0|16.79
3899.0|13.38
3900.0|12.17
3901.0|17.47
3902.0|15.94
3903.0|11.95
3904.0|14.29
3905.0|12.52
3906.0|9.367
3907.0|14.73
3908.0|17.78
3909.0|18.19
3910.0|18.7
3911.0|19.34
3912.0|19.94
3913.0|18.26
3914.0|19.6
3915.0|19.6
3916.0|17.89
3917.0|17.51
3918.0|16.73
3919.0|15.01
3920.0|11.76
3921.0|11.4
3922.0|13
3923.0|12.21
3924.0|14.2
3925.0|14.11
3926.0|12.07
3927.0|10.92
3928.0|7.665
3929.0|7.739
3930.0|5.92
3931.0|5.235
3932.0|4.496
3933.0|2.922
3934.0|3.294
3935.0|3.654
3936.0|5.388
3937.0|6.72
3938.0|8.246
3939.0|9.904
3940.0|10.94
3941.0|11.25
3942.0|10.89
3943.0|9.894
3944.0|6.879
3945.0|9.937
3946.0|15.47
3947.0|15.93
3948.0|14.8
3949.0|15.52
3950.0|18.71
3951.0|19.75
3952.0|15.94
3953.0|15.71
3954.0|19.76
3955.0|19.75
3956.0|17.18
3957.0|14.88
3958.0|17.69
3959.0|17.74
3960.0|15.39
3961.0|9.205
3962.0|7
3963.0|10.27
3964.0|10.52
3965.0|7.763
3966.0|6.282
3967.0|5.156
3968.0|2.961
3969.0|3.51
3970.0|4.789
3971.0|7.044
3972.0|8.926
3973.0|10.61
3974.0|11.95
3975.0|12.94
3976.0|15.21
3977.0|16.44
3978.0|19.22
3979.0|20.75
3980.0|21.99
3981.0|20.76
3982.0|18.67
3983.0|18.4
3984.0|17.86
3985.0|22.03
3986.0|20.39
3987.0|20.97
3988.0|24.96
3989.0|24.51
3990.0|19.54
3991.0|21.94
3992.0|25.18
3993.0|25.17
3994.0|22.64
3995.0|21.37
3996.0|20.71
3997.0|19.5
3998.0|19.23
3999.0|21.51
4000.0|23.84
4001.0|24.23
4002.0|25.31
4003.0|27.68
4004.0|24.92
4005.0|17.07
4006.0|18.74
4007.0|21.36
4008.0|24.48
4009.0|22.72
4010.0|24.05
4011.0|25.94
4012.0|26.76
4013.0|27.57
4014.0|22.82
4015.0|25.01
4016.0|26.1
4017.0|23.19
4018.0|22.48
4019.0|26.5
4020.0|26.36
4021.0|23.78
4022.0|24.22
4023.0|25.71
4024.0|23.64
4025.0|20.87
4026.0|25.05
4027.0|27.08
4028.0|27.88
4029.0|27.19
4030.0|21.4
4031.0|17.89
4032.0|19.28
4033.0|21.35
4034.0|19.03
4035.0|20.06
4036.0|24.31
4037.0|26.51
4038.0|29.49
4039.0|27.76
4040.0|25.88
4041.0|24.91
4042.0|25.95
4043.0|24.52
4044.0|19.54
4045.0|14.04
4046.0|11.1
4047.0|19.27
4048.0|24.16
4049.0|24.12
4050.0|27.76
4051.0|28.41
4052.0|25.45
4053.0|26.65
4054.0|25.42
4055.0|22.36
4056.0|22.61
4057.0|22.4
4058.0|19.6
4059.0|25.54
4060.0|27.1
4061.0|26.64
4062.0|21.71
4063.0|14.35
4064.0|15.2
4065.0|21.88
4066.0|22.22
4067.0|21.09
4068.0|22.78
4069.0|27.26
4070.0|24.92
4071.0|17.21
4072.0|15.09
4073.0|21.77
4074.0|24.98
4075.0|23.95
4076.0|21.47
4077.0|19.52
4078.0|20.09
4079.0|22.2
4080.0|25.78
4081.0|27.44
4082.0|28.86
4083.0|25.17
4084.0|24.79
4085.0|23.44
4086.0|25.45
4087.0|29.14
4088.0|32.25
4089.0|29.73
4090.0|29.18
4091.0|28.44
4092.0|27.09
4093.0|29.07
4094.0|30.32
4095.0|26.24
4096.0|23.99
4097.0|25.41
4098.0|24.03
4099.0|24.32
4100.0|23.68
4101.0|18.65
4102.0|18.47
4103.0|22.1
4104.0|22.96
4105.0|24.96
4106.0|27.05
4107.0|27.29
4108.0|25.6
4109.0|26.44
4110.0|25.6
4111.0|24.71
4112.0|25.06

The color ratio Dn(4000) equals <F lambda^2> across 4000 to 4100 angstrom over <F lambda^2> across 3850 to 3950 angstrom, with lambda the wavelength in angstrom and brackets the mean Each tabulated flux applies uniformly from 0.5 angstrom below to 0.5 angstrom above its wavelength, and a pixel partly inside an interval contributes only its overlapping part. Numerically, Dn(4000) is 2.01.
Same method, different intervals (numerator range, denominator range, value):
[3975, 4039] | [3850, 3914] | 1.74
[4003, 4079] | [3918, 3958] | 2.08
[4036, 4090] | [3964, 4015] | 1.30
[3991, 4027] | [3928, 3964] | 2.12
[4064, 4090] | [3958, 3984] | 2.04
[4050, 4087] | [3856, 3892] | 2.04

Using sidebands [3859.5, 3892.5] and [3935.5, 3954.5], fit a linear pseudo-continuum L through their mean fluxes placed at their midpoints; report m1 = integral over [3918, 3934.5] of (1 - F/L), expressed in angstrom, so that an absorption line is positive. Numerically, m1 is 4.0 angstrom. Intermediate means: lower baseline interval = 12.9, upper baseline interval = 12.7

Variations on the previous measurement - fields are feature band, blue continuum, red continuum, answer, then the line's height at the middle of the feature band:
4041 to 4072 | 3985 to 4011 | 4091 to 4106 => 1.88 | 23.7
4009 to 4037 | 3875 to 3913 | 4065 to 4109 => -3.58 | 21.3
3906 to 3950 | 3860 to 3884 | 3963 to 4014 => 8.93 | 15.5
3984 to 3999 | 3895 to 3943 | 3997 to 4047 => -1.28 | 20.2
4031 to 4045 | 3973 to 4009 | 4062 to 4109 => -0.48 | 22.4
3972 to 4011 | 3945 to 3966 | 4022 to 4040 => -3.18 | 19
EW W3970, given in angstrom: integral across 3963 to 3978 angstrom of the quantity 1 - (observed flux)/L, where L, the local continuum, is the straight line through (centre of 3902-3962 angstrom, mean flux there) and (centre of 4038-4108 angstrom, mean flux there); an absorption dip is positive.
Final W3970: 6.41 angstrom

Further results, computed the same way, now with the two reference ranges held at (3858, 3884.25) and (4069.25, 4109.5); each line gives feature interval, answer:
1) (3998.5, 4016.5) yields -3.4 angstrom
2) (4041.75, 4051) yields 0.4 angstrom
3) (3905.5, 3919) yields -2.4 angstrom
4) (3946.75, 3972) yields 7.1 angstrom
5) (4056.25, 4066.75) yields 0.7 angstrom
